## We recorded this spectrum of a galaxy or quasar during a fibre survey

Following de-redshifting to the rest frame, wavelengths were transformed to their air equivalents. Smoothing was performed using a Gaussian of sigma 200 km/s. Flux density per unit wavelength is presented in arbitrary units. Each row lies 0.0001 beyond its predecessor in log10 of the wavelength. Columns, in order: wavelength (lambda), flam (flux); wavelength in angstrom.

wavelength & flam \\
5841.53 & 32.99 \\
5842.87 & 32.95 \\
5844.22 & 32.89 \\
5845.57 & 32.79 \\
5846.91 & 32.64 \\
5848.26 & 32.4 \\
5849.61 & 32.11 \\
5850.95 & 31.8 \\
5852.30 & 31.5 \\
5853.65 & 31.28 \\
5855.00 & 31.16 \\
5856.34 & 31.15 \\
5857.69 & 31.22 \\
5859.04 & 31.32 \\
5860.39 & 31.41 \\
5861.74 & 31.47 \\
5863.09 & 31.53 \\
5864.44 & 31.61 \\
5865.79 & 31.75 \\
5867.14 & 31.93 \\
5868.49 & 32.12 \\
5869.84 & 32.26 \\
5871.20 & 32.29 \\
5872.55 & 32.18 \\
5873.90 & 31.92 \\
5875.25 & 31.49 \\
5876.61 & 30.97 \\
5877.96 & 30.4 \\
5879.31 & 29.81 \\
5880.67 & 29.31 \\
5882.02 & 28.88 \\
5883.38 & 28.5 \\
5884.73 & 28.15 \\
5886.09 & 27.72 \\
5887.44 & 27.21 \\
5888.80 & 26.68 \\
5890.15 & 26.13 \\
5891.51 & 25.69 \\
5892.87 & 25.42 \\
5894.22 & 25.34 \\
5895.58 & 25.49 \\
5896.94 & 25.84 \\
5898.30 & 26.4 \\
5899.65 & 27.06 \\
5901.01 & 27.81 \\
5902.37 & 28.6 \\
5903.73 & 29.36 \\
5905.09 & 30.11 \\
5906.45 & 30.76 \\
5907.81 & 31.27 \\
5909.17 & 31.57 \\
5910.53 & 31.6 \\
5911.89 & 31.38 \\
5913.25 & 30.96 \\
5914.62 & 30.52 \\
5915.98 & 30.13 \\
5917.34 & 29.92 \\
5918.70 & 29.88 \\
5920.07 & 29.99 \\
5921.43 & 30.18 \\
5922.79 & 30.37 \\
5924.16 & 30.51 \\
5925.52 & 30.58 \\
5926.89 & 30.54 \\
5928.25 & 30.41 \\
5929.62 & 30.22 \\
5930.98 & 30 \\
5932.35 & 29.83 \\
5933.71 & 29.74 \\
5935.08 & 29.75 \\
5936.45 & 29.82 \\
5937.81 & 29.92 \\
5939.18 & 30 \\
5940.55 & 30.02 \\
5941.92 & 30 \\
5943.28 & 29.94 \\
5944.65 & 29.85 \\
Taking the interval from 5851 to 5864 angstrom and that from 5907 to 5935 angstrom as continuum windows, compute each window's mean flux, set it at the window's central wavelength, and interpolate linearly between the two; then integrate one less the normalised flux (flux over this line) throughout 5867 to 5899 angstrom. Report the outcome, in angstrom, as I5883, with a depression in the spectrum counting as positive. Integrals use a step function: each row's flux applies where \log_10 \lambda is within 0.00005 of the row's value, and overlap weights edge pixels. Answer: 2.30 angstrom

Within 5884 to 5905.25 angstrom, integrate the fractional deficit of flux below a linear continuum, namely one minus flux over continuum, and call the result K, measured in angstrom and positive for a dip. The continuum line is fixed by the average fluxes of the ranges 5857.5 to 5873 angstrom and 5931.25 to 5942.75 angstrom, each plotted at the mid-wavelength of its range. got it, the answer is 2.7 angstrom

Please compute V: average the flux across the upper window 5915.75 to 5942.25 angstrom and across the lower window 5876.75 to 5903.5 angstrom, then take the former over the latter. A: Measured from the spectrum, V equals 1.09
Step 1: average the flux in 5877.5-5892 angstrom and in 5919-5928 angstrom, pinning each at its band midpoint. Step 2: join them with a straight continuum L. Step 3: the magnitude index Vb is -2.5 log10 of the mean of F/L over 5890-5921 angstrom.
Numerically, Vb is 0.018 mag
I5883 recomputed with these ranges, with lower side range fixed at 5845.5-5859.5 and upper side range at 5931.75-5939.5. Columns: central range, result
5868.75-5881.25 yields 0.00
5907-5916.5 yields -0.21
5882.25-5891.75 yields 1.12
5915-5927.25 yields -0.02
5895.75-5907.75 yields 0.91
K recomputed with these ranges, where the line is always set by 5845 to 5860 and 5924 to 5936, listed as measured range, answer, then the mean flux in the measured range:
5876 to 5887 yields 0.70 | 29.2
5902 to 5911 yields 0.04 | 30.5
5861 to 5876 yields -0.21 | 31.9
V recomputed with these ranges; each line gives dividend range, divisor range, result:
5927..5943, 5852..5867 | 0.96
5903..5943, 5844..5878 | 0.95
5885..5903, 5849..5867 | 0.84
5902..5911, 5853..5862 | 0.97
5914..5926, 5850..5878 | 0.96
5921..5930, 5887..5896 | 1.17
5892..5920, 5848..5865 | 0.92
